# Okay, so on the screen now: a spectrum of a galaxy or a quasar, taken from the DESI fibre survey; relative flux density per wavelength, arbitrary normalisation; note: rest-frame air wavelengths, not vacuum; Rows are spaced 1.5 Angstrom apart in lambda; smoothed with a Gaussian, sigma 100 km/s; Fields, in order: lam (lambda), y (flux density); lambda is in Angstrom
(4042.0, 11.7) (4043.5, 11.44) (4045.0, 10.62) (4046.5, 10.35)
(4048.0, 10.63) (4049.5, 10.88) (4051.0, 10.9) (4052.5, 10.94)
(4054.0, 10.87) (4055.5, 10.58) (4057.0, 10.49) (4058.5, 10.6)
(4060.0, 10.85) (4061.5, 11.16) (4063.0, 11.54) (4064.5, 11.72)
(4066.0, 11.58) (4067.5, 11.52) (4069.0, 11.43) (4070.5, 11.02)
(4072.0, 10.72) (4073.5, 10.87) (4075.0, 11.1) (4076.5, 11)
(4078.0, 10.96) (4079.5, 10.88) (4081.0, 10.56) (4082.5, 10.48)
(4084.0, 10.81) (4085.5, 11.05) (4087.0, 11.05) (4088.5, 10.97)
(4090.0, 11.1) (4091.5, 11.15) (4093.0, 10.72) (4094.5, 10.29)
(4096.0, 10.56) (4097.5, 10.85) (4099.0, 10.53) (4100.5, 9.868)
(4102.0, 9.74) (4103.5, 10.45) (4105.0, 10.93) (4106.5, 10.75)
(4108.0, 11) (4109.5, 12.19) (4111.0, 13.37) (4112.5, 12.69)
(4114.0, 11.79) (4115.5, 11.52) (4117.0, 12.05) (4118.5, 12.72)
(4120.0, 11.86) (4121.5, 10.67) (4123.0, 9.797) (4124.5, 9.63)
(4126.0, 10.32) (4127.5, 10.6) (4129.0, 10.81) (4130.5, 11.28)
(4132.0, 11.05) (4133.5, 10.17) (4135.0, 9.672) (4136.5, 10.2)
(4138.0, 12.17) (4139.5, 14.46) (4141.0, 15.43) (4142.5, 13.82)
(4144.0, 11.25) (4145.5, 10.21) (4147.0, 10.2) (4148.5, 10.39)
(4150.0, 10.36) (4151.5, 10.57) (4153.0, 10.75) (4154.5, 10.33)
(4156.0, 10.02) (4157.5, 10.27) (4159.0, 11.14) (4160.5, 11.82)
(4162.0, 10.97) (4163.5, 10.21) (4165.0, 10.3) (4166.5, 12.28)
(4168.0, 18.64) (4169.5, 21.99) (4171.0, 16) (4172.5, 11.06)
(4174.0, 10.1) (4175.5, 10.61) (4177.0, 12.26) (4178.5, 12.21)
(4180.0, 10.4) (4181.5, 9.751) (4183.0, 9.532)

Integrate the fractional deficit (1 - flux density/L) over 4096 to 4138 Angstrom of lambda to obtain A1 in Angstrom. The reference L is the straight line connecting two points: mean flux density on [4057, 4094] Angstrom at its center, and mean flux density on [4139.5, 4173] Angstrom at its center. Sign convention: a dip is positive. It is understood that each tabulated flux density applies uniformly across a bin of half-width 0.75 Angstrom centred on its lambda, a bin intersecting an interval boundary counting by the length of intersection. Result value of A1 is 2.3 Angstrom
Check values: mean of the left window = 11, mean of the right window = 12.2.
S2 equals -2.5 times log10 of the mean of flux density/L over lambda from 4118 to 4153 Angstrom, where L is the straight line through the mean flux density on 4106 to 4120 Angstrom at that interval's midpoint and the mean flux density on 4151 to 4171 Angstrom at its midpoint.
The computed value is 0.10 mag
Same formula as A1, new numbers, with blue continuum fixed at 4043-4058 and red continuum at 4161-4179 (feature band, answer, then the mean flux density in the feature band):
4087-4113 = 1.6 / 11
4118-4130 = 1.4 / 10.8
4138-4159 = 2.0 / 11.4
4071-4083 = 0.5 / 10.8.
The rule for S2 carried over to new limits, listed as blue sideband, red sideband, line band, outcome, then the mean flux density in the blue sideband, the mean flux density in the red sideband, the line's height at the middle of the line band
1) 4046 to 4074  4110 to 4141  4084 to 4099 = 0.04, 11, 11.4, 11.2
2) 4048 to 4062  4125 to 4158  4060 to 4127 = -0.01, 10.8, 11.1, 10.9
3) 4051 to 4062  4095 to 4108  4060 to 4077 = -0.05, 10.8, 10.5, 10.7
